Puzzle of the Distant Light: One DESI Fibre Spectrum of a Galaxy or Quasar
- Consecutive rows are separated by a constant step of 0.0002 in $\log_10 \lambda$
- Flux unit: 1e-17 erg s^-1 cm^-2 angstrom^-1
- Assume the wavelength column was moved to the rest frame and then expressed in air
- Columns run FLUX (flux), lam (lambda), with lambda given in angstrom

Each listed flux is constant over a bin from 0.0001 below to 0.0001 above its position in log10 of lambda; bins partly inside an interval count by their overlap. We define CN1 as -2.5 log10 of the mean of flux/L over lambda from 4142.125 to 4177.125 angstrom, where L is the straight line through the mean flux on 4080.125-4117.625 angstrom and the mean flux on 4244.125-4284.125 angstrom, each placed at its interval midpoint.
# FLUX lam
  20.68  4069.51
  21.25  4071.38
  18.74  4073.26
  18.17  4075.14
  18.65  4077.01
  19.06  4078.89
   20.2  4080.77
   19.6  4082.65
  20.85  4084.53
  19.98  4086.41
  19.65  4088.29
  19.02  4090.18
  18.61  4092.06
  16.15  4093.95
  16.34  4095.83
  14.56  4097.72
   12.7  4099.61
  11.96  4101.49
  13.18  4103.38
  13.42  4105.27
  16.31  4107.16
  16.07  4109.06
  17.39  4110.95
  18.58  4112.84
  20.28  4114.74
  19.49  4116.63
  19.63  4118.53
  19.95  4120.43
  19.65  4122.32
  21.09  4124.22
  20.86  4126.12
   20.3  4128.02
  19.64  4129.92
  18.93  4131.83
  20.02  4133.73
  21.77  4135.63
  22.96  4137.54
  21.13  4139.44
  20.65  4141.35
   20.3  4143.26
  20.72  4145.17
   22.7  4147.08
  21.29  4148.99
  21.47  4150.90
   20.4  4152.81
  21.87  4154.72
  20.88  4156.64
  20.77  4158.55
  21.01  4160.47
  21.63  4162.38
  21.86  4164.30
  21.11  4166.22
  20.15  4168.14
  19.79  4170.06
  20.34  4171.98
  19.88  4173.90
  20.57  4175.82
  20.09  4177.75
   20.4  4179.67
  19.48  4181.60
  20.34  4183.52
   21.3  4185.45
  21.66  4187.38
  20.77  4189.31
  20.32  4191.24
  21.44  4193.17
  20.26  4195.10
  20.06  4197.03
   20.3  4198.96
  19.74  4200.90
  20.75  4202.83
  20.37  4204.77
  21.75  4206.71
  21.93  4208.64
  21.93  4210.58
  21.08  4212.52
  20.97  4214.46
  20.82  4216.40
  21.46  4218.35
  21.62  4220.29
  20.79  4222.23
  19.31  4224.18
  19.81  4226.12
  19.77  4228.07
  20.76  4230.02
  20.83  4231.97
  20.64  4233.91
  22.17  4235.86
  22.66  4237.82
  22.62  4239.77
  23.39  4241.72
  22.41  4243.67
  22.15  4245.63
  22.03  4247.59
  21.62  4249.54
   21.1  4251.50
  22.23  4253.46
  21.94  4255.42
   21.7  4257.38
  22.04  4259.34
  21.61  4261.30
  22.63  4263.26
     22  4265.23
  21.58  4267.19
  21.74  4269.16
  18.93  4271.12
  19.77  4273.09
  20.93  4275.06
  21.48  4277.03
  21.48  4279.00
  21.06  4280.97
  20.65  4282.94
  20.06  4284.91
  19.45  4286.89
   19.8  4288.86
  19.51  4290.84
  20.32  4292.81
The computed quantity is -0.12 mag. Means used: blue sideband 17.2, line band 20.9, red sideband 21.4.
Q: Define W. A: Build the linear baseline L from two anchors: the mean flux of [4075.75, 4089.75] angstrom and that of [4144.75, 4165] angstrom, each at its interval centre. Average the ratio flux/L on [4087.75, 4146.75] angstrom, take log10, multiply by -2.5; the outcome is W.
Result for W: 0.11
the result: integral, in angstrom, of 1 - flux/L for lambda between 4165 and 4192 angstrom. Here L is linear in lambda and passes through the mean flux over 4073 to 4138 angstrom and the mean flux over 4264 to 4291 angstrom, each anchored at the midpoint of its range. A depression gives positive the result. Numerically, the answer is -1.6 angstrom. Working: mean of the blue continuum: 18.4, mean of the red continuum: 20.6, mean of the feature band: 20.5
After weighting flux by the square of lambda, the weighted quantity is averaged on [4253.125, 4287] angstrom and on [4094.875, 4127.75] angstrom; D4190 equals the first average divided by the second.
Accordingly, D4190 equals 1.33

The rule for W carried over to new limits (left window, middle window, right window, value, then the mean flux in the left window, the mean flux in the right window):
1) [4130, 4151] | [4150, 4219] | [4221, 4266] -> 0.02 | 21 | 21.6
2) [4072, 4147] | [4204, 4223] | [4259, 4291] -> -0.06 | 18.7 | 20.9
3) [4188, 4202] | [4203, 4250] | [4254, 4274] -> -0.02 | 20.5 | 21.4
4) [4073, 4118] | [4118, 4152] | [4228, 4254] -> -0.12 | 17.5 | 21.8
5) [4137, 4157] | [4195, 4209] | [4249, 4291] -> 0.03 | 21.3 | 21.1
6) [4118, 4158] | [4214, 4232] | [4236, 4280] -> 0.04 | 20.8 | 21.7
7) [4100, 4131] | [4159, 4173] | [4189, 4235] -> -0.08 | 17.9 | 20.7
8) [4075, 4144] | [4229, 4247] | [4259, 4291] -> -0.08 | 18.6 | 20.9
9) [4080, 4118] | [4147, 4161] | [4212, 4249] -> -0.12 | 17.2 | 21.3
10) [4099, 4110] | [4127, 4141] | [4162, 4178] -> -0.22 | 14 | 20.6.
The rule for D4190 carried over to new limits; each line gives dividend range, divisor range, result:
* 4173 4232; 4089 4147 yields 1.16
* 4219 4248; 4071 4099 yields 1.24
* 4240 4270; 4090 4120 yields 1.44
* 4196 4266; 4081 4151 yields 1.20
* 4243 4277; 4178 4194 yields 1.08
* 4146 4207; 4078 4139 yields 1.16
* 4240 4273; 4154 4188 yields 1.10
